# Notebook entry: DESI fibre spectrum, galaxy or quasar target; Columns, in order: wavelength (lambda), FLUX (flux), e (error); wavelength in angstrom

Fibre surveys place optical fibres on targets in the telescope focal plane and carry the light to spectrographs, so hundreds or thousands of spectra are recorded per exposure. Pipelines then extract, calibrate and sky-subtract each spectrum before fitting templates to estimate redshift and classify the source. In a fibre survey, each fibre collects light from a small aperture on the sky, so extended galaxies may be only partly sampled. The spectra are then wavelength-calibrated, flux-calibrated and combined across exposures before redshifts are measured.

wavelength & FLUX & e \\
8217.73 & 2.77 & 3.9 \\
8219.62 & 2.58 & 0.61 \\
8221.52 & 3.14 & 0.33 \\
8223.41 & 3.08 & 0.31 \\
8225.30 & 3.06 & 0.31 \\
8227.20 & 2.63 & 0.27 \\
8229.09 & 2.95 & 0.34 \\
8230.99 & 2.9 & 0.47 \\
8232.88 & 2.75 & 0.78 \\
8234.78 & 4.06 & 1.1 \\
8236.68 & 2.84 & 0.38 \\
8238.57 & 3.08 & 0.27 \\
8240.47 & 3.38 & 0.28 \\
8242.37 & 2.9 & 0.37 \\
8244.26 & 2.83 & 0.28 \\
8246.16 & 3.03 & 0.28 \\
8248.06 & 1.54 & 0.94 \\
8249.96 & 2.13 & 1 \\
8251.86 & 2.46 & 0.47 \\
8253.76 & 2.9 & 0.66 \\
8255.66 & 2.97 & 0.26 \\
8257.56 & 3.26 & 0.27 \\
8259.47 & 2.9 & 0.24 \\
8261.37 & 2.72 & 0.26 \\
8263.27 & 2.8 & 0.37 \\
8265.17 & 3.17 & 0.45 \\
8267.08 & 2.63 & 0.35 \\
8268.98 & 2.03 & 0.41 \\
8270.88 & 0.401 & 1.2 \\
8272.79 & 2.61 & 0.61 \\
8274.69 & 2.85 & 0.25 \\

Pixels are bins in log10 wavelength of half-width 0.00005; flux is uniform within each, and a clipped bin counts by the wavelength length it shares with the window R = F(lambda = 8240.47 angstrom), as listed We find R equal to 3.38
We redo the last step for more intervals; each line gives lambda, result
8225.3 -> 3.06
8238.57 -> 3.08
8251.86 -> 2.46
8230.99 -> 2.9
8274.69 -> 2.85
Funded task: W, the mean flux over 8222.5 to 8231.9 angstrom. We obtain 2.92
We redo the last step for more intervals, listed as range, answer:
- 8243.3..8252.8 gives 2.4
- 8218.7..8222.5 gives 2.86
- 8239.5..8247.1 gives 3.04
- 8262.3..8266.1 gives 2.99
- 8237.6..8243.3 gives 3.12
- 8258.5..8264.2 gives 2.81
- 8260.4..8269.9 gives 2.67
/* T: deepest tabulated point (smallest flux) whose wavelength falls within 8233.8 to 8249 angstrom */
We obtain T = 1.54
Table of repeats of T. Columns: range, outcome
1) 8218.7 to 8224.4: 2.58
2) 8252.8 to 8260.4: 2.9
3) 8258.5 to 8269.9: 2.03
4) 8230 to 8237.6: 2.75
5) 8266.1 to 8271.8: 0.401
